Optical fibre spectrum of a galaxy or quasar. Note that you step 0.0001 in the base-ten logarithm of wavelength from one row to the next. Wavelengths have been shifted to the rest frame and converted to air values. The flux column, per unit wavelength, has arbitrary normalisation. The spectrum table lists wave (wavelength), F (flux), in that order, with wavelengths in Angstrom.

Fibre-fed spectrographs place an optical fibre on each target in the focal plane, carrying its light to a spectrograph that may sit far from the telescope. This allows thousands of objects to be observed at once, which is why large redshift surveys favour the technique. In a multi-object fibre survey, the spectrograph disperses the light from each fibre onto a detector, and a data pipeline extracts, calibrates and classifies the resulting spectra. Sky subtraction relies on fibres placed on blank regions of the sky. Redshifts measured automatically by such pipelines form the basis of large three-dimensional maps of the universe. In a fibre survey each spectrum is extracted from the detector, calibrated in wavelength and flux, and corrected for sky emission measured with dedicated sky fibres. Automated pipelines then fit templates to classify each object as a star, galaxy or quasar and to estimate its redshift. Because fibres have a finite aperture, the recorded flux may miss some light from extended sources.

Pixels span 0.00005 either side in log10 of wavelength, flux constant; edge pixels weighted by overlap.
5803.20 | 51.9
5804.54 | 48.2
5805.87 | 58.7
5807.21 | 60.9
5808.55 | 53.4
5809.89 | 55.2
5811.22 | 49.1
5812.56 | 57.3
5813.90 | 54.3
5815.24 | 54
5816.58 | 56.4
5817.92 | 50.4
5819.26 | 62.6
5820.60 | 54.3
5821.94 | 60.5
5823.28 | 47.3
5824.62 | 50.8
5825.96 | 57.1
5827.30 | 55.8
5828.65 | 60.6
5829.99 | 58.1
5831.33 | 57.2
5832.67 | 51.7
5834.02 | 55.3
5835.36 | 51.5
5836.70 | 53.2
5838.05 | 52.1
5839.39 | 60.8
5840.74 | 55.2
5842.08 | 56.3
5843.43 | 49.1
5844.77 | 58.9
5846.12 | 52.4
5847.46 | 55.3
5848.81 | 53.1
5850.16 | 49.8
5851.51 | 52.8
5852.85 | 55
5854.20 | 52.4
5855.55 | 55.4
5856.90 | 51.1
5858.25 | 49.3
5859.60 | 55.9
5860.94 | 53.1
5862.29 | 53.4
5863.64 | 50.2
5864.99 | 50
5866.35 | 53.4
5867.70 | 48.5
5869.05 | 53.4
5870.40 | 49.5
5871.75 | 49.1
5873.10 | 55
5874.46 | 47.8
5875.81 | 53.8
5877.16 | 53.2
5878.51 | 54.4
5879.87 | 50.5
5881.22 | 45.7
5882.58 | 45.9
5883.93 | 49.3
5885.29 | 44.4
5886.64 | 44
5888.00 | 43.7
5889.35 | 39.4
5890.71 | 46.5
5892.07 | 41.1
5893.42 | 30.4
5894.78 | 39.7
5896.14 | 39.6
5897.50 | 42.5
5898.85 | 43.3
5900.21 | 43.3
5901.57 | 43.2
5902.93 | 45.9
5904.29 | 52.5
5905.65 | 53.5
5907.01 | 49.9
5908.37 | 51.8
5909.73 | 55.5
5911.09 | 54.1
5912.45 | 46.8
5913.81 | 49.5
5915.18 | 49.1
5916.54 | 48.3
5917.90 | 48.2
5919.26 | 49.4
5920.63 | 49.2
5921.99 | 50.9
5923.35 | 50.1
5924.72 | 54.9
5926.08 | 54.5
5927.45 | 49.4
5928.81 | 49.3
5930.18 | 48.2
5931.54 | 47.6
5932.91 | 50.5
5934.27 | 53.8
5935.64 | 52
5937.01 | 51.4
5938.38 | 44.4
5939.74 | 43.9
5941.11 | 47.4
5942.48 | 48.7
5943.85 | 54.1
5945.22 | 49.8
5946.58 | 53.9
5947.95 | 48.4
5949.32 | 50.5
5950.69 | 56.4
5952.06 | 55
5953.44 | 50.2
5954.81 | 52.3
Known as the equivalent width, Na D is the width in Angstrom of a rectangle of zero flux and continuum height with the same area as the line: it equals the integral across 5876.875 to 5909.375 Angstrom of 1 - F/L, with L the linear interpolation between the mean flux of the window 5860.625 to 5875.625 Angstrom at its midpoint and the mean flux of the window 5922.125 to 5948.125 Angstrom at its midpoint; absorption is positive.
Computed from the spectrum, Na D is 3.4 Angstrom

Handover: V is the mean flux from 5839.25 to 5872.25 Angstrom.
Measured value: 52.8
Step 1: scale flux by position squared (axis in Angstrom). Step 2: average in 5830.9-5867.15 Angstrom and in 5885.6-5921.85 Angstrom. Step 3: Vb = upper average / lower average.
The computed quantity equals 0.88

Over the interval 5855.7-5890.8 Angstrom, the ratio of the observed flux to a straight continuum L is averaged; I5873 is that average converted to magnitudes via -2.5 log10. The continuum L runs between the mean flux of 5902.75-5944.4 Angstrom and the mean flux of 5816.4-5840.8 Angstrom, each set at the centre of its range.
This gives 0.07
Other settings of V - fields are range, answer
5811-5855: 54.6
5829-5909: 50.1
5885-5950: 47.9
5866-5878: 51.6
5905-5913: 52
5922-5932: 50.7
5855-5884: 51.3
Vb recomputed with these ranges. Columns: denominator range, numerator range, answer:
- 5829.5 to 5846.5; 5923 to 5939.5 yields 0.95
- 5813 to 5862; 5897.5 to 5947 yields 0.94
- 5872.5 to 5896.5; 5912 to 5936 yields 1.11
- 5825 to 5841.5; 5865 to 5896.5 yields 0.86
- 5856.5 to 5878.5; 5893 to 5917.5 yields 0.92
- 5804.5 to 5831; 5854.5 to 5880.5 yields 0.95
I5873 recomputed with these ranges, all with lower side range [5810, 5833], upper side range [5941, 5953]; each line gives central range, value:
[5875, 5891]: 0.13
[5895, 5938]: 0.07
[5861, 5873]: 0.06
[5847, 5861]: 0.03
